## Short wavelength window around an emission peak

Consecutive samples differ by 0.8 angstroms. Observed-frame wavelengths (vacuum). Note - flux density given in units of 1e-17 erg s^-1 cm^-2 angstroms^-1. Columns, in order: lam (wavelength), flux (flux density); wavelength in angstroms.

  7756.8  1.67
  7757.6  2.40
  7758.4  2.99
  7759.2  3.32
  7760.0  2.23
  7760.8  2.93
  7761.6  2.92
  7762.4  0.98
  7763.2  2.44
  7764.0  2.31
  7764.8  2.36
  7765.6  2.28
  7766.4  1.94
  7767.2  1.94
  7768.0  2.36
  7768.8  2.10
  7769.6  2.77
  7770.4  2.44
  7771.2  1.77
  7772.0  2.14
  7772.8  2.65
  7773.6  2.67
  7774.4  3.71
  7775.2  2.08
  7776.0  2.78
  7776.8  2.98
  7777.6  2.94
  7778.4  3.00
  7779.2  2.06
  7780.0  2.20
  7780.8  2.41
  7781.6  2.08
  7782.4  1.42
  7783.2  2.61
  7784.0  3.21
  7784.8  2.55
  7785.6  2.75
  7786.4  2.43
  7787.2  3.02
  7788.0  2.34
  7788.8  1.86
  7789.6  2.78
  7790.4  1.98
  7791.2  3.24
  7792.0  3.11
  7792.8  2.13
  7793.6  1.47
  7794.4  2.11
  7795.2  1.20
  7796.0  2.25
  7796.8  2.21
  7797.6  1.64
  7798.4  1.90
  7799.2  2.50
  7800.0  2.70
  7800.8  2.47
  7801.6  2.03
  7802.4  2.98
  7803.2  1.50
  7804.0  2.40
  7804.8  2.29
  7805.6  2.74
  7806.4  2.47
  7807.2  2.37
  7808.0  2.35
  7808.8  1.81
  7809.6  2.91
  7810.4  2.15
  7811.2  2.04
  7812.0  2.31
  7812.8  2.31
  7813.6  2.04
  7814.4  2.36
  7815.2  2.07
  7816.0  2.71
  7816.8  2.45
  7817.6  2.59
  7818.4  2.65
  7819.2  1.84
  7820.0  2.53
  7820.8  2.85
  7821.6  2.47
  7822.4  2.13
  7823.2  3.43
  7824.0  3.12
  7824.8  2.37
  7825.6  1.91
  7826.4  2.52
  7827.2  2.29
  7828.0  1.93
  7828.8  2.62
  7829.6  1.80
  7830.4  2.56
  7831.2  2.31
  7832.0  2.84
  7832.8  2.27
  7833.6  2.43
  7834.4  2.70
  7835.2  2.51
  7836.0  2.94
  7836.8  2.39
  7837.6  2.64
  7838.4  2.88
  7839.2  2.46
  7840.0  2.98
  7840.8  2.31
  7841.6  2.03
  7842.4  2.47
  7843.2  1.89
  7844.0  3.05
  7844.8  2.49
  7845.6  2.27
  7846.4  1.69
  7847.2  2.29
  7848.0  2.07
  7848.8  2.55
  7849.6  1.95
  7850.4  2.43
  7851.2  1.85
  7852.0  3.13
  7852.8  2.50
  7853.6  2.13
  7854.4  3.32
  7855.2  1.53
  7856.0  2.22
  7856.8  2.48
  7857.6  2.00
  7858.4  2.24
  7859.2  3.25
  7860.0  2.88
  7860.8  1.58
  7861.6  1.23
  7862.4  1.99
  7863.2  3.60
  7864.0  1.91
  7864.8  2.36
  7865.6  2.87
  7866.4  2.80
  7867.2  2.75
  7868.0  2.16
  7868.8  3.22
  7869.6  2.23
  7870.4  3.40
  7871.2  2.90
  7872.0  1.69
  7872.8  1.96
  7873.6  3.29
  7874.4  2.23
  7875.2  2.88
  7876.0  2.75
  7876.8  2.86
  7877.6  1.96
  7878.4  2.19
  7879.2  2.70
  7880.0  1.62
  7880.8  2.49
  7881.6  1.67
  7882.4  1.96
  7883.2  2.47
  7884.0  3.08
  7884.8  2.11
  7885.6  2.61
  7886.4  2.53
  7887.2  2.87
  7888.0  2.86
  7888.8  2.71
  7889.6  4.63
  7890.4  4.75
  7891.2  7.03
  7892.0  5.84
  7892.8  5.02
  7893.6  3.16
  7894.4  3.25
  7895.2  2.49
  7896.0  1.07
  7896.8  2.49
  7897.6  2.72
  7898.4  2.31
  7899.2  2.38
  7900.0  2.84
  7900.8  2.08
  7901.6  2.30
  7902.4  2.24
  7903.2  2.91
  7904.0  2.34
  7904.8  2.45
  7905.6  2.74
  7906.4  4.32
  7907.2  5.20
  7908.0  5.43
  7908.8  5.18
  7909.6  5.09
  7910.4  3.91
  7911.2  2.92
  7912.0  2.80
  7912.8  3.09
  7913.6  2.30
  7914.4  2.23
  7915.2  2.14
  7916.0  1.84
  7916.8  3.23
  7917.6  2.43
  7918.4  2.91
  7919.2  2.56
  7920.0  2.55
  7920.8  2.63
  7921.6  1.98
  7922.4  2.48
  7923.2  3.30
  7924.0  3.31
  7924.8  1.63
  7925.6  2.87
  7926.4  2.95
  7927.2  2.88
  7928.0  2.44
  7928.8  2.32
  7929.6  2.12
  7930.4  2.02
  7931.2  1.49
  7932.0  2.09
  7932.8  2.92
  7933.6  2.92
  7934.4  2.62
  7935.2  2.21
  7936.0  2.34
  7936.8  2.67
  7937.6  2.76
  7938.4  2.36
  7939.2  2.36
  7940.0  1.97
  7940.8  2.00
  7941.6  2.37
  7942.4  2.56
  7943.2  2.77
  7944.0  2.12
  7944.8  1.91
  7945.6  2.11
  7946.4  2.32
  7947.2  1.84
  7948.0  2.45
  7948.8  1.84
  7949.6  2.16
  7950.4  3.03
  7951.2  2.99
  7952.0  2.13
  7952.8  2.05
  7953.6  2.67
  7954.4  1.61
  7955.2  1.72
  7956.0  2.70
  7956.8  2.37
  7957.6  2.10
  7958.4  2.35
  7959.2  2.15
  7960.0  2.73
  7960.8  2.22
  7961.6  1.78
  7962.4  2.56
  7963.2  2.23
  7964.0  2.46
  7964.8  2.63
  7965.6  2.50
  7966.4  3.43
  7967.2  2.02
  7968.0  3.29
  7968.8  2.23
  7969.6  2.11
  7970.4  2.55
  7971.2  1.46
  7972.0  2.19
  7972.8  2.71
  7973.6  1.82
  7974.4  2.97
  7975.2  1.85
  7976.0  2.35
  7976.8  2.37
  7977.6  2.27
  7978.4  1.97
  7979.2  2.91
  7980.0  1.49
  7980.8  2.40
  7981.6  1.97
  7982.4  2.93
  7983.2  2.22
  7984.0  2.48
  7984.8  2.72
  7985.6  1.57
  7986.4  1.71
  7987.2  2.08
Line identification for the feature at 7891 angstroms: [S II]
